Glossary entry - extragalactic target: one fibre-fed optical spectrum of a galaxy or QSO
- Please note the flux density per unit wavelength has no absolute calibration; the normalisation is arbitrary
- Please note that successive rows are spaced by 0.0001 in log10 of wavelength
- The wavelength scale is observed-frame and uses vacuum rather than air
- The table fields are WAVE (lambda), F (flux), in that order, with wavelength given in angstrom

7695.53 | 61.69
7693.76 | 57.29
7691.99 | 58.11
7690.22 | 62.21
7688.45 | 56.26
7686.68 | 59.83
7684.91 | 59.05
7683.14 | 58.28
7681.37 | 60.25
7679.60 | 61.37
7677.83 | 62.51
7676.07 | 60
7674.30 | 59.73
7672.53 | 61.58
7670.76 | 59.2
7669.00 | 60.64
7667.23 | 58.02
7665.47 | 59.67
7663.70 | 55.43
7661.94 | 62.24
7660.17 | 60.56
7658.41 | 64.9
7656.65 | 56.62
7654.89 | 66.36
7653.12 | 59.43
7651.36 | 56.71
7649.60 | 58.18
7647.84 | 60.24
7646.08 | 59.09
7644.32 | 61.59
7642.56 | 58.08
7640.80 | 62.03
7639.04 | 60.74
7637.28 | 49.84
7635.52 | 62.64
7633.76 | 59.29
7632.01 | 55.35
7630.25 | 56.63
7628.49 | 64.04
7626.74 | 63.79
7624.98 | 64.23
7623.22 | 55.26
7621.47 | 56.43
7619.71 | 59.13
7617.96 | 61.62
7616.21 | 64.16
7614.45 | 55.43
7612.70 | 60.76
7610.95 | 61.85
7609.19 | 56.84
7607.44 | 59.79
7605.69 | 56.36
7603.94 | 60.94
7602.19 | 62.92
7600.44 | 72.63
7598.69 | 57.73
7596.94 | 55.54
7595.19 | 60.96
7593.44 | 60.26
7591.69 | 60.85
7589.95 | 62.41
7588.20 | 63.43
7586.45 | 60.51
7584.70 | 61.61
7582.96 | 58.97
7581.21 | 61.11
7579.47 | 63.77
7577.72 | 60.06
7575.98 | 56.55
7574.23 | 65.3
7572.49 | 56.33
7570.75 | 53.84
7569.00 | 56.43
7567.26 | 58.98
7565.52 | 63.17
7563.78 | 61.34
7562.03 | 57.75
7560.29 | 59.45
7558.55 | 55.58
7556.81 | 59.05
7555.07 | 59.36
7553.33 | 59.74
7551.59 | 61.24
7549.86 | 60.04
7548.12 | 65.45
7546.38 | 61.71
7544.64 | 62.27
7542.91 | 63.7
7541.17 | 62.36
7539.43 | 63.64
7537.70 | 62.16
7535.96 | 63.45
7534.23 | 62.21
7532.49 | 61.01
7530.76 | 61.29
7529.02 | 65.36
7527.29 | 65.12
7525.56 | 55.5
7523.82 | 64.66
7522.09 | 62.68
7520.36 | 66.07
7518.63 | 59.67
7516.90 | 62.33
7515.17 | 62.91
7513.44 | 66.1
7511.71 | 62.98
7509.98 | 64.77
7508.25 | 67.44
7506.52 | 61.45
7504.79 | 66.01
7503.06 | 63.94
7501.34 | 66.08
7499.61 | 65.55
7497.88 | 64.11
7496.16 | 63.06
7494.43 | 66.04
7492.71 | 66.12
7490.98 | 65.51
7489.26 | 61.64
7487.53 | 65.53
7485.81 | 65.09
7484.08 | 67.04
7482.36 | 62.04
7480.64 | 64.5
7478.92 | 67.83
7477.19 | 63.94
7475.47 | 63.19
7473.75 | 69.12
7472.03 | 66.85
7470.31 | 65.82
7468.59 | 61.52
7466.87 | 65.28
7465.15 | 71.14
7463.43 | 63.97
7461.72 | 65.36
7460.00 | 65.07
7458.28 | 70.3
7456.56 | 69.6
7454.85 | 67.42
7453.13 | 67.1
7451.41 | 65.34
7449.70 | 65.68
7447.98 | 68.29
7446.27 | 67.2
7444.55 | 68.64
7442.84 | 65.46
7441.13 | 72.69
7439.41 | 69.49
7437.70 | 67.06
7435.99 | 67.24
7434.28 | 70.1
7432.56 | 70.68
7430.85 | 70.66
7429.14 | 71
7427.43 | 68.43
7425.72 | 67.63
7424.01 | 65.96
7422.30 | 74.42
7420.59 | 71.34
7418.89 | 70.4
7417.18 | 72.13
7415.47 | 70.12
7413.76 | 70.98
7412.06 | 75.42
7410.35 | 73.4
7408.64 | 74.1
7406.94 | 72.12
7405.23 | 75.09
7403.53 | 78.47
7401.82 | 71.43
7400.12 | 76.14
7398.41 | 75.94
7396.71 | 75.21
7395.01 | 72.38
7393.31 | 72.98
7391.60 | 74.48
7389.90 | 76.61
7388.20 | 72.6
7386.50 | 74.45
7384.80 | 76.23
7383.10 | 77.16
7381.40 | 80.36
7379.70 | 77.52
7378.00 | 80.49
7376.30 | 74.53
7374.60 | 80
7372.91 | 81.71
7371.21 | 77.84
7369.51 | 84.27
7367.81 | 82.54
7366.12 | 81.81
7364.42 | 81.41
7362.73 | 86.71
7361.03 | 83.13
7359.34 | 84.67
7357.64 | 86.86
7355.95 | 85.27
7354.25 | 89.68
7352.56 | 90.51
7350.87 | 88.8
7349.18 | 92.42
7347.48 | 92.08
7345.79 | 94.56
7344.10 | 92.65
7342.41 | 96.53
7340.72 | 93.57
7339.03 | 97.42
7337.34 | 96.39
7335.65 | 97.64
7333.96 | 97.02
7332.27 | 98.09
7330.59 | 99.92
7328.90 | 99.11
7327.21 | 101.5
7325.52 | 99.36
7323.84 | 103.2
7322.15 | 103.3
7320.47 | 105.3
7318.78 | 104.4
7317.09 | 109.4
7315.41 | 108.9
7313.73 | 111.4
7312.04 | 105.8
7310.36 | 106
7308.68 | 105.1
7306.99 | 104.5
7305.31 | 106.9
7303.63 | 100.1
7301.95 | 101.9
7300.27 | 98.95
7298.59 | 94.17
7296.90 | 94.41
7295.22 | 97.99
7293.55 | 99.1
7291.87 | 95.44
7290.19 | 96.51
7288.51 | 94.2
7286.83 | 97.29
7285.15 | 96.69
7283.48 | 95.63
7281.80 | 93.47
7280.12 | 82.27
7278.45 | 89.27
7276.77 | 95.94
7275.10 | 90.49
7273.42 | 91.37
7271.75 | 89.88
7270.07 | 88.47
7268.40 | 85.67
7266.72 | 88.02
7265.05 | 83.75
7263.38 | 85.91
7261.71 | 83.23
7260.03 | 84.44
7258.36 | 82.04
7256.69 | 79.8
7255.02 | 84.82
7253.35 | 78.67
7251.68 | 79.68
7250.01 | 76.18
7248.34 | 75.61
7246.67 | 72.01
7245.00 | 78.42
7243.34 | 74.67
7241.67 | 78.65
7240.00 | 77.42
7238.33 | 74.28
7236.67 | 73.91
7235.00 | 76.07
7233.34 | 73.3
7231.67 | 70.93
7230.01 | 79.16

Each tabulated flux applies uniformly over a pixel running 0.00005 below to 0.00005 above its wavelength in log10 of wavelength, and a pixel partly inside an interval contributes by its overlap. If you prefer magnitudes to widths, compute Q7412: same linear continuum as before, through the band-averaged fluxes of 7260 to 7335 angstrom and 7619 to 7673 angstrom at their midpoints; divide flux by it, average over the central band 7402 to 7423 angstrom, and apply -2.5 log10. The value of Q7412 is 0.16 mag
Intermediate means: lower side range 97.1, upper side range 59.6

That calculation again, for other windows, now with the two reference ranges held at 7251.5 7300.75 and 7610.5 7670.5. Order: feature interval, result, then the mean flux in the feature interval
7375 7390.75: 0.06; 76.8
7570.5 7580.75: 0.09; 59.8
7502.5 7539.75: 0.11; 63.2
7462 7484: 0.13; 65.5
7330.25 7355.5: -0.12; 94.2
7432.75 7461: 0.12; 67.9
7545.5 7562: 0.12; 60.1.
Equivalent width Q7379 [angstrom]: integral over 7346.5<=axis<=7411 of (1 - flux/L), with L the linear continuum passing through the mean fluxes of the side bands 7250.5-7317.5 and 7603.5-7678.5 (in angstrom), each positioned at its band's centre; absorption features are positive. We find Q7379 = 3.8 angstrom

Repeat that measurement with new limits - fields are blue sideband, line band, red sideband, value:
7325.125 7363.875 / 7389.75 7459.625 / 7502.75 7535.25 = 7.5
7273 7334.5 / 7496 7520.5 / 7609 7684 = 3.8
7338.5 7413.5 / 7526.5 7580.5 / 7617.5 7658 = 4.6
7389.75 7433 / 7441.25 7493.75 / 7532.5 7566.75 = 1.4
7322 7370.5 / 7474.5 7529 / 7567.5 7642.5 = 6.4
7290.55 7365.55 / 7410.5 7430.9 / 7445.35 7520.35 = 1.9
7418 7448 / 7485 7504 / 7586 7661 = 0.4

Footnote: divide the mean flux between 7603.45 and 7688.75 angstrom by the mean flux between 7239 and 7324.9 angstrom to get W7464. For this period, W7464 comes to 0.6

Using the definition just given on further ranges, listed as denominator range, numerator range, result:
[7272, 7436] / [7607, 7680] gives 0.69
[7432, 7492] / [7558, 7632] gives 0.90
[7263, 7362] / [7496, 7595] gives 0.64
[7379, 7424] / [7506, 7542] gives 0.85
